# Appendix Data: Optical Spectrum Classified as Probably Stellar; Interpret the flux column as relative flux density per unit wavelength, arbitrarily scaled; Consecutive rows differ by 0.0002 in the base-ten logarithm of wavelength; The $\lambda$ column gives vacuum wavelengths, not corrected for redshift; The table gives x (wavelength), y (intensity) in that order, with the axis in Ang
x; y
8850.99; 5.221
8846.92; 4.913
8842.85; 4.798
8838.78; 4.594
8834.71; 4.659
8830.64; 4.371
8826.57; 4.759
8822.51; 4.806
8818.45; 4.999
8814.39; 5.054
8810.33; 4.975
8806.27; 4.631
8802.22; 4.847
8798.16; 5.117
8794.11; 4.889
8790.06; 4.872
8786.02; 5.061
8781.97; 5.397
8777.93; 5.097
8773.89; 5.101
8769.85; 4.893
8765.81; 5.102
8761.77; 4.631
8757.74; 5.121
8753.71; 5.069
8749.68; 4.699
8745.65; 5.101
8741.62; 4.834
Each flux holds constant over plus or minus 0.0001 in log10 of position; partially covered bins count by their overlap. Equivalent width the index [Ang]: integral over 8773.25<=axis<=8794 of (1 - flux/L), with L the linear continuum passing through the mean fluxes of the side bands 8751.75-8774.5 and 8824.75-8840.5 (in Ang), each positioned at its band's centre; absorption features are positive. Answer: -0.9 Ang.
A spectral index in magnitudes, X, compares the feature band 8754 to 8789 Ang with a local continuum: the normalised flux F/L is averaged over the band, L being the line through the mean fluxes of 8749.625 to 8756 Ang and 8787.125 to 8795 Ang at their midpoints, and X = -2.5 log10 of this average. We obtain -0.026 mag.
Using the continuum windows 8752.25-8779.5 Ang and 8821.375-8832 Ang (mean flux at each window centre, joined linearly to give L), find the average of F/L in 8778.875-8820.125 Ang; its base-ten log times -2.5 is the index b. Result -0.04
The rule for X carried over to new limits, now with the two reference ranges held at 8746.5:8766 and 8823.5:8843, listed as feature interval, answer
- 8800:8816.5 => -0.04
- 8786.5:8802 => -0.04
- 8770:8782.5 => -0.06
